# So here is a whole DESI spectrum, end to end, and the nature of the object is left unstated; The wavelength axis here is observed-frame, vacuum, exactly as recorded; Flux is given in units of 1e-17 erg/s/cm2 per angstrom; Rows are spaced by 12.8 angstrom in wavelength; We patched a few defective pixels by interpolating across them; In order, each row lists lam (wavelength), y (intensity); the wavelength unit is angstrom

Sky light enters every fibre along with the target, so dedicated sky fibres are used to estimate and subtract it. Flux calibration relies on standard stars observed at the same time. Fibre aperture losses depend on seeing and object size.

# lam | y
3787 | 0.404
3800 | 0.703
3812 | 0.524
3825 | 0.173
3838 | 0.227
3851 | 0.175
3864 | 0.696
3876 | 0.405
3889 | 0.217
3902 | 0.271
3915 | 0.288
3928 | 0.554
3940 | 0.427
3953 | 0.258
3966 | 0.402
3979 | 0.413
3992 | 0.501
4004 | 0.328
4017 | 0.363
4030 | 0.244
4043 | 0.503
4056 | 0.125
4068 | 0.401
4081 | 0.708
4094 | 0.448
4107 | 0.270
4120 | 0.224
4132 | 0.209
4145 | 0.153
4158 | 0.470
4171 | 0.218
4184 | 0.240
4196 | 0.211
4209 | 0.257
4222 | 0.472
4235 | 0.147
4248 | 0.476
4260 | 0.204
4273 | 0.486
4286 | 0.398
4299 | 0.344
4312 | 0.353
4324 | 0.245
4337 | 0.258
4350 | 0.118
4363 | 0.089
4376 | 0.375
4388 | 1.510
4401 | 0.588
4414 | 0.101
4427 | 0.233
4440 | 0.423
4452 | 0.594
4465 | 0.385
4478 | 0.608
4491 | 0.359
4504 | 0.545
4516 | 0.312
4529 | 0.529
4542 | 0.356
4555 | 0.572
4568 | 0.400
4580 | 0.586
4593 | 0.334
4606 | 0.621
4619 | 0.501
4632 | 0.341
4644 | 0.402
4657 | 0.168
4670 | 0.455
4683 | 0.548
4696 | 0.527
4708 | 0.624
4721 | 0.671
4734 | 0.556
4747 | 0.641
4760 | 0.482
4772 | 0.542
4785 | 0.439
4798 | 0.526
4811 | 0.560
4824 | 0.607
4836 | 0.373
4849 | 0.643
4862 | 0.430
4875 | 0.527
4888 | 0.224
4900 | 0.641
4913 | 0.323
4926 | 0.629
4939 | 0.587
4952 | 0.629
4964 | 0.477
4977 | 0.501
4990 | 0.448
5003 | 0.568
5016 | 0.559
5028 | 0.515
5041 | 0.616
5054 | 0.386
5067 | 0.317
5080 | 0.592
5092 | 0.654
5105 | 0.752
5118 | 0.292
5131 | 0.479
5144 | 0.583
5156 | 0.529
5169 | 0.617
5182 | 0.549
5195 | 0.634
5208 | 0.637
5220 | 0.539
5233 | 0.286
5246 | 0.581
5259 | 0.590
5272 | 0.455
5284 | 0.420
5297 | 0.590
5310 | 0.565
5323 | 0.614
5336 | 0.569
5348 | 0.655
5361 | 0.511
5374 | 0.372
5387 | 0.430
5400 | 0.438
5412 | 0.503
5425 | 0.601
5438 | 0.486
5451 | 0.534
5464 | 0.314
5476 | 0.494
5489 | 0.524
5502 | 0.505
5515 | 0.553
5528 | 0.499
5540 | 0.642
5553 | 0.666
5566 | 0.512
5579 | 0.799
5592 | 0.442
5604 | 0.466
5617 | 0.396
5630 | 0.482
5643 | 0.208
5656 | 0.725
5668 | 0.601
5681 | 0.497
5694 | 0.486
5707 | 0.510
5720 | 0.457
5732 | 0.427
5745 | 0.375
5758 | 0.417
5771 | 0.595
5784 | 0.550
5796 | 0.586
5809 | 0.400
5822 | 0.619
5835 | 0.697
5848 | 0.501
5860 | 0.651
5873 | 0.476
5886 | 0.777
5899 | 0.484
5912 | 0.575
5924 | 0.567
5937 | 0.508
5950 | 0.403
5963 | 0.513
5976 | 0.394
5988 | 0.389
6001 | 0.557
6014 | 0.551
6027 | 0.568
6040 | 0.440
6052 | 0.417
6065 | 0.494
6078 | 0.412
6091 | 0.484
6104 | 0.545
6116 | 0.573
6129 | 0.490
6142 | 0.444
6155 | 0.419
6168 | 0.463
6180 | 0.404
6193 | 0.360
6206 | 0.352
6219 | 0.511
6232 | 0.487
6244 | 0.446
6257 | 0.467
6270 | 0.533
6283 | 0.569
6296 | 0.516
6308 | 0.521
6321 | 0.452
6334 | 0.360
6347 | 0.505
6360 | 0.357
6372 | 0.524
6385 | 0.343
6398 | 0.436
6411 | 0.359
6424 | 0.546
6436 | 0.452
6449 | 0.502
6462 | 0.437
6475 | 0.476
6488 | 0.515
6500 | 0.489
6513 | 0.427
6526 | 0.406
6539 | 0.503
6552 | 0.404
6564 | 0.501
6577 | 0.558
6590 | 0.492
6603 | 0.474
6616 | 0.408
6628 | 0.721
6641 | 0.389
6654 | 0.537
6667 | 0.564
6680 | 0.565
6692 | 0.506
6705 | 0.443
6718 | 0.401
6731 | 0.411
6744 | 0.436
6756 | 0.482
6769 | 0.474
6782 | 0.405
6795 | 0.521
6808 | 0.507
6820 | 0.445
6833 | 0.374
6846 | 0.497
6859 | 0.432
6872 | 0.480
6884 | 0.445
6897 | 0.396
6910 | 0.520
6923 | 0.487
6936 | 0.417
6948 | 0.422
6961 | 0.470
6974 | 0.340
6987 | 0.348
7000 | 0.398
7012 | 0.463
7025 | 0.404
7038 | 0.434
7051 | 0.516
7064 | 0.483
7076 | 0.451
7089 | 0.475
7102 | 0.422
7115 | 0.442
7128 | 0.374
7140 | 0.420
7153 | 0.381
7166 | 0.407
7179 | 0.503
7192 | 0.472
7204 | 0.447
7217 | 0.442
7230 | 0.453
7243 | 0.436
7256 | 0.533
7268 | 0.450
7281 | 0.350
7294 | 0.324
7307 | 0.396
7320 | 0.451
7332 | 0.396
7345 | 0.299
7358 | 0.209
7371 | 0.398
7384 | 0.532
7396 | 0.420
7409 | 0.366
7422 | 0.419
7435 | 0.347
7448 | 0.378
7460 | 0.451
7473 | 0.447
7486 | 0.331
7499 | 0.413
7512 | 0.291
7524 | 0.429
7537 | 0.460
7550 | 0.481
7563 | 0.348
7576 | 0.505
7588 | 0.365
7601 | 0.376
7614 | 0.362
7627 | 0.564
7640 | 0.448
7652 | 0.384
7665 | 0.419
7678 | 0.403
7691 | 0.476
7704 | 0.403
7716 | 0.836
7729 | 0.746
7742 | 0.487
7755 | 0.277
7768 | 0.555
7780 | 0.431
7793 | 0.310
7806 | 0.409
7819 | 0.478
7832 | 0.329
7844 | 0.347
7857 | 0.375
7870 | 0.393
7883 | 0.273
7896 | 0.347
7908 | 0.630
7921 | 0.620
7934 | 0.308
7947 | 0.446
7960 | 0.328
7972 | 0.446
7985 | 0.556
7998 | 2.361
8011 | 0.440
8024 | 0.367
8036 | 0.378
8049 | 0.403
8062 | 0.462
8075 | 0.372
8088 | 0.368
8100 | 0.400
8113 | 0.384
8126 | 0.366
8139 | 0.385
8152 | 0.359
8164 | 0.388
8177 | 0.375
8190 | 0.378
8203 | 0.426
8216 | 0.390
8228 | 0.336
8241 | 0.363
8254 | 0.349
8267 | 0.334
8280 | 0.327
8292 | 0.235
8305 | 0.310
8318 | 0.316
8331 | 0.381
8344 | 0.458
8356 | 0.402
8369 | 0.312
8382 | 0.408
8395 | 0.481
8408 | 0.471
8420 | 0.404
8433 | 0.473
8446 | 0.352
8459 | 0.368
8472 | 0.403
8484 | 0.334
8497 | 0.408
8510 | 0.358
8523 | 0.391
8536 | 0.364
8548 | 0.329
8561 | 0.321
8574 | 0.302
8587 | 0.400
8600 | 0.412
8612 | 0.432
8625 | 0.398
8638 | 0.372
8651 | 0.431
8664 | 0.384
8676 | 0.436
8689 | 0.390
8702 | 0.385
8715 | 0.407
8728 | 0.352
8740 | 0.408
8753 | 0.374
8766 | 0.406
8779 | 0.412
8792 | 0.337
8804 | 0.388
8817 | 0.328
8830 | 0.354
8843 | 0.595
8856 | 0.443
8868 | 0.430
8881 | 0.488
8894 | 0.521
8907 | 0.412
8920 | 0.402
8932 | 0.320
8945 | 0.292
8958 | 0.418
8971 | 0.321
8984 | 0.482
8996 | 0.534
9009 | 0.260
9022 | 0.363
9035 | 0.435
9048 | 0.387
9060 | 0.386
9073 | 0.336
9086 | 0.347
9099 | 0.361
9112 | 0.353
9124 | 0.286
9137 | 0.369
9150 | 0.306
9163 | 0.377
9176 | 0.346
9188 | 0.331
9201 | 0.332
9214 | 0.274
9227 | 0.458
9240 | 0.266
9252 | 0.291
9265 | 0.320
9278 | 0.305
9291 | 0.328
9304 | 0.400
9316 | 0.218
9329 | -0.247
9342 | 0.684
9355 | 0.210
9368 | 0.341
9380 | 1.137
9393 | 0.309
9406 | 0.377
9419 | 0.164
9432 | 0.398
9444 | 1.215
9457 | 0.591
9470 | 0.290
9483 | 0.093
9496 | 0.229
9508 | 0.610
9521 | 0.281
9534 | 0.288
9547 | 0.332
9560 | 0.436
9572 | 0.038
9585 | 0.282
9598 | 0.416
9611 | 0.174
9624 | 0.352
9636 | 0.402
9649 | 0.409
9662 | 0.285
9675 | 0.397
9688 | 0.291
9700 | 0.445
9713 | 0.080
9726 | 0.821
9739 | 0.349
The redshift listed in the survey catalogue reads 0.176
